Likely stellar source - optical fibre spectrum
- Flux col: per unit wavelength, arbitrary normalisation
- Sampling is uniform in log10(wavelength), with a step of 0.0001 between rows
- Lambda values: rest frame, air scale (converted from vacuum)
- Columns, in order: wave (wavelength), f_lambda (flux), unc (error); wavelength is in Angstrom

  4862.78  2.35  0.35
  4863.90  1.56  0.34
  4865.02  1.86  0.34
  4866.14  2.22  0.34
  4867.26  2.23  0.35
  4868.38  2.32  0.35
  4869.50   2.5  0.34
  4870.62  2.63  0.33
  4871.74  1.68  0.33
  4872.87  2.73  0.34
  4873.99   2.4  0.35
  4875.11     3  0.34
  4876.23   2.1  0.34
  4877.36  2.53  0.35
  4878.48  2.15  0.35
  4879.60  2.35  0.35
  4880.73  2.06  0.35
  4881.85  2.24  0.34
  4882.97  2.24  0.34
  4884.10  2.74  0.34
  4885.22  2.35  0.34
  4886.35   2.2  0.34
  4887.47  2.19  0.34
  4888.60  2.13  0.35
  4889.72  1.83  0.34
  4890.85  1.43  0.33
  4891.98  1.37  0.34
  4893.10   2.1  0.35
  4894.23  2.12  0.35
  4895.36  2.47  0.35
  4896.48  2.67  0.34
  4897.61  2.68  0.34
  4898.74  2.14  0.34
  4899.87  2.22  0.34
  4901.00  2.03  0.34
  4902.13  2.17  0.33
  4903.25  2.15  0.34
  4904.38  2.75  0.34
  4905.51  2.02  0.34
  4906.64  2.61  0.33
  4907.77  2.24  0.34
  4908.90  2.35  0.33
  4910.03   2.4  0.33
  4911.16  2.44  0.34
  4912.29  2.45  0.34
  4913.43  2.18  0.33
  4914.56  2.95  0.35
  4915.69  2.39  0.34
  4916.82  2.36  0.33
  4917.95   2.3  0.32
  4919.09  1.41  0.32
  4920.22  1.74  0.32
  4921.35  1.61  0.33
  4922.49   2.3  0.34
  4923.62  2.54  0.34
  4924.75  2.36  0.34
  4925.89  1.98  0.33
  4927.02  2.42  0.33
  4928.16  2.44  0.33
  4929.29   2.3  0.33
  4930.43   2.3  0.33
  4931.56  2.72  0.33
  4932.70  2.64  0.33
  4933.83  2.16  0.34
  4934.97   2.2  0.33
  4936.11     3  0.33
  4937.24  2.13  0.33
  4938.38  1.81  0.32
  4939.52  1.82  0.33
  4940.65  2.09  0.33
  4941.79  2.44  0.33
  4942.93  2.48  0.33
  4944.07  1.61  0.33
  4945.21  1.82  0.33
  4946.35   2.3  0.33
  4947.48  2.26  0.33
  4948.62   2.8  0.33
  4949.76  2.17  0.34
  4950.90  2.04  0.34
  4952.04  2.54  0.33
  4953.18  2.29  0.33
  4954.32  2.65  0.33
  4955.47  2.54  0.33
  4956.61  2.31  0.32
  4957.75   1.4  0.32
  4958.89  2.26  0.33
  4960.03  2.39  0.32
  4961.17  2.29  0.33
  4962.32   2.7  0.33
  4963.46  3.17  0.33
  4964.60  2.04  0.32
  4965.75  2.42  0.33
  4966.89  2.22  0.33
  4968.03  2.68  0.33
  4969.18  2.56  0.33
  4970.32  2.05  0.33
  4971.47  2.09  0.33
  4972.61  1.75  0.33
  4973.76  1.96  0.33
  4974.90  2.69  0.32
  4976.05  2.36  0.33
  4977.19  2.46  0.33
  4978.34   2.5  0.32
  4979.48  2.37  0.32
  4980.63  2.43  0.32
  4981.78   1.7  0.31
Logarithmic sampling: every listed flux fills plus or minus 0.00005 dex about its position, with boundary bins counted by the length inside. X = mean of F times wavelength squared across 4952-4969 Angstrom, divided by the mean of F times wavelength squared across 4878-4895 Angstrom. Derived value 1.17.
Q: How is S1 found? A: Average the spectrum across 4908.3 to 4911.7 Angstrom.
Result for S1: 2.4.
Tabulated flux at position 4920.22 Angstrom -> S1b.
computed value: 1.74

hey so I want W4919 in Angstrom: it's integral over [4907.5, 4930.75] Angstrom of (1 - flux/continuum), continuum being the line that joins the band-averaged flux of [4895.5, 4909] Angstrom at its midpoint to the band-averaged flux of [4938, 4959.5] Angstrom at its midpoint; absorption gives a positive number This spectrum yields 0.3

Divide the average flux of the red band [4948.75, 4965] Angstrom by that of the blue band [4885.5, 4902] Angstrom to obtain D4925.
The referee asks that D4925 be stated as 1.11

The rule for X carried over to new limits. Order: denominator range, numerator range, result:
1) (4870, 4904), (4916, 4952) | 1.01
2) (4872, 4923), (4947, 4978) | 1.07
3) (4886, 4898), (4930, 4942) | 1.11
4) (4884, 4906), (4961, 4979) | 1.12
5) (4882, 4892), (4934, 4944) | 1.08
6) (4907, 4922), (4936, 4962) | 1.02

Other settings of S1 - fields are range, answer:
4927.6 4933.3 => 2.48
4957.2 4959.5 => 1.85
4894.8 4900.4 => 2.44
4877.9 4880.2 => 2.25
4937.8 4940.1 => 1.82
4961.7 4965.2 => 2.62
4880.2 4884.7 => 2.33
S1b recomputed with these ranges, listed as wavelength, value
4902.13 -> 2.17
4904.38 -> 2.75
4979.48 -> 2.37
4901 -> 2.03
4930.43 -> 2.3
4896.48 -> 2.67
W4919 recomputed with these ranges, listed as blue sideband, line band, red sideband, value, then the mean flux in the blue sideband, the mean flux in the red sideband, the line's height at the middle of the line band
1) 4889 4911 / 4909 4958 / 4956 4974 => -0.55 Angstrom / 2.2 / 2.27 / 2.24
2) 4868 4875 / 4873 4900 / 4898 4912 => 1.38 Angstrom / 2.42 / 2.3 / 2.37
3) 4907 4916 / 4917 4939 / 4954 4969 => 1.68 Angstrom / 2.43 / 2.39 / 2.42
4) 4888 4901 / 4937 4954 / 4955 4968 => 0.84 Angstrom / 2.1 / 2.35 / 2.29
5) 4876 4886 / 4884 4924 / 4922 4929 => 1.90 Angstrom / 2.31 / 2.34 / 2.33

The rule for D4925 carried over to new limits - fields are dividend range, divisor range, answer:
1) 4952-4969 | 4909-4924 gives 1.07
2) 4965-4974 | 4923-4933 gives 0.92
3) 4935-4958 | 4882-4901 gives 1.03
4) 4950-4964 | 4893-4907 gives 1.02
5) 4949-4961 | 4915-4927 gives 1.07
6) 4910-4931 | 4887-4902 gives 1.07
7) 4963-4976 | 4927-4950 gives 1.02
